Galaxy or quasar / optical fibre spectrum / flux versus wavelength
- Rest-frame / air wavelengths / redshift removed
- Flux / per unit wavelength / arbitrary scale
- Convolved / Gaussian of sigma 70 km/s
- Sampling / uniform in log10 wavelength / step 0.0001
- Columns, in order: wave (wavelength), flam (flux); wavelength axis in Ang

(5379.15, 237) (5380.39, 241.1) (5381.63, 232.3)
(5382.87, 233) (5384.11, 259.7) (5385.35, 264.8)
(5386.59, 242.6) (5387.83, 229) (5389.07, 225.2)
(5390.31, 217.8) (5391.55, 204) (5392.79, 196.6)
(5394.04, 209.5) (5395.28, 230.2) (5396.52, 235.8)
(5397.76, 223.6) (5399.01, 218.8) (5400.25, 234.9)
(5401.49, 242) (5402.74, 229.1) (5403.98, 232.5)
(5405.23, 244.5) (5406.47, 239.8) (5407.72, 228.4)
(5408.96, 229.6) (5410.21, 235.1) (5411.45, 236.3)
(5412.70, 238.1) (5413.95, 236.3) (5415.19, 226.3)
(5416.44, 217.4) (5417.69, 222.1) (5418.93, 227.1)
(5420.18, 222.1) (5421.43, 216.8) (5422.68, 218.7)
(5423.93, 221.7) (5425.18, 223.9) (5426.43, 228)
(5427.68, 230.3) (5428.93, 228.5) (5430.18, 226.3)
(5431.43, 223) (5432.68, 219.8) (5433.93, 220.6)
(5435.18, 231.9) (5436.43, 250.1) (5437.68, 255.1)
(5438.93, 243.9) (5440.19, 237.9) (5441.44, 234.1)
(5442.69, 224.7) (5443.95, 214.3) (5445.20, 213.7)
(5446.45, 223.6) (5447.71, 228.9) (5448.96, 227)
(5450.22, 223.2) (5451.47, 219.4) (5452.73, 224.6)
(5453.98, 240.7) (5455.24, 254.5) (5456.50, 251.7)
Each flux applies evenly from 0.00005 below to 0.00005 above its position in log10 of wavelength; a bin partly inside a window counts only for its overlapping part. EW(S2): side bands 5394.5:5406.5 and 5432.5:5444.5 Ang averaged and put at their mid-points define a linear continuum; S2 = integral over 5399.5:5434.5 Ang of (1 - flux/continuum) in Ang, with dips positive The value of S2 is 0.69 Ang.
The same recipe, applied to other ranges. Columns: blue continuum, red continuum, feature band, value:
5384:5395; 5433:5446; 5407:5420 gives 0.0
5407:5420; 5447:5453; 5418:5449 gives -0.1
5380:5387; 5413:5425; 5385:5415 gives 0.7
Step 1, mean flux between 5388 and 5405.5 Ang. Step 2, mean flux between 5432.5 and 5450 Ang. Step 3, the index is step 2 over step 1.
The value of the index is 1.03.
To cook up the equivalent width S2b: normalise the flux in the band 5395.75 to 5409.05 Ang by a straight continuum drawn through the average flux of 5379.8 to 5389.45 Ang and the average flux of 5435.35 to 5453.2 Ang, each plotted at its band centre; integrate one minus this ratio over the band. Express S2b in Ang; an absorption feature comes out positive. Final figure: 0.29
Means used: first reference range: 241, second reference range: 230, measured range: 233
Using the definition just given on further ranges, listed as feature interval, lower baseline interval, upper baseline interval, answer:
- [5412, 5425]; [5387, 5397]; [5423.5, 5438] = 0.1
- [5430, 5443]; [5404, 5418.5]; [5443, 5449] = -0.6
